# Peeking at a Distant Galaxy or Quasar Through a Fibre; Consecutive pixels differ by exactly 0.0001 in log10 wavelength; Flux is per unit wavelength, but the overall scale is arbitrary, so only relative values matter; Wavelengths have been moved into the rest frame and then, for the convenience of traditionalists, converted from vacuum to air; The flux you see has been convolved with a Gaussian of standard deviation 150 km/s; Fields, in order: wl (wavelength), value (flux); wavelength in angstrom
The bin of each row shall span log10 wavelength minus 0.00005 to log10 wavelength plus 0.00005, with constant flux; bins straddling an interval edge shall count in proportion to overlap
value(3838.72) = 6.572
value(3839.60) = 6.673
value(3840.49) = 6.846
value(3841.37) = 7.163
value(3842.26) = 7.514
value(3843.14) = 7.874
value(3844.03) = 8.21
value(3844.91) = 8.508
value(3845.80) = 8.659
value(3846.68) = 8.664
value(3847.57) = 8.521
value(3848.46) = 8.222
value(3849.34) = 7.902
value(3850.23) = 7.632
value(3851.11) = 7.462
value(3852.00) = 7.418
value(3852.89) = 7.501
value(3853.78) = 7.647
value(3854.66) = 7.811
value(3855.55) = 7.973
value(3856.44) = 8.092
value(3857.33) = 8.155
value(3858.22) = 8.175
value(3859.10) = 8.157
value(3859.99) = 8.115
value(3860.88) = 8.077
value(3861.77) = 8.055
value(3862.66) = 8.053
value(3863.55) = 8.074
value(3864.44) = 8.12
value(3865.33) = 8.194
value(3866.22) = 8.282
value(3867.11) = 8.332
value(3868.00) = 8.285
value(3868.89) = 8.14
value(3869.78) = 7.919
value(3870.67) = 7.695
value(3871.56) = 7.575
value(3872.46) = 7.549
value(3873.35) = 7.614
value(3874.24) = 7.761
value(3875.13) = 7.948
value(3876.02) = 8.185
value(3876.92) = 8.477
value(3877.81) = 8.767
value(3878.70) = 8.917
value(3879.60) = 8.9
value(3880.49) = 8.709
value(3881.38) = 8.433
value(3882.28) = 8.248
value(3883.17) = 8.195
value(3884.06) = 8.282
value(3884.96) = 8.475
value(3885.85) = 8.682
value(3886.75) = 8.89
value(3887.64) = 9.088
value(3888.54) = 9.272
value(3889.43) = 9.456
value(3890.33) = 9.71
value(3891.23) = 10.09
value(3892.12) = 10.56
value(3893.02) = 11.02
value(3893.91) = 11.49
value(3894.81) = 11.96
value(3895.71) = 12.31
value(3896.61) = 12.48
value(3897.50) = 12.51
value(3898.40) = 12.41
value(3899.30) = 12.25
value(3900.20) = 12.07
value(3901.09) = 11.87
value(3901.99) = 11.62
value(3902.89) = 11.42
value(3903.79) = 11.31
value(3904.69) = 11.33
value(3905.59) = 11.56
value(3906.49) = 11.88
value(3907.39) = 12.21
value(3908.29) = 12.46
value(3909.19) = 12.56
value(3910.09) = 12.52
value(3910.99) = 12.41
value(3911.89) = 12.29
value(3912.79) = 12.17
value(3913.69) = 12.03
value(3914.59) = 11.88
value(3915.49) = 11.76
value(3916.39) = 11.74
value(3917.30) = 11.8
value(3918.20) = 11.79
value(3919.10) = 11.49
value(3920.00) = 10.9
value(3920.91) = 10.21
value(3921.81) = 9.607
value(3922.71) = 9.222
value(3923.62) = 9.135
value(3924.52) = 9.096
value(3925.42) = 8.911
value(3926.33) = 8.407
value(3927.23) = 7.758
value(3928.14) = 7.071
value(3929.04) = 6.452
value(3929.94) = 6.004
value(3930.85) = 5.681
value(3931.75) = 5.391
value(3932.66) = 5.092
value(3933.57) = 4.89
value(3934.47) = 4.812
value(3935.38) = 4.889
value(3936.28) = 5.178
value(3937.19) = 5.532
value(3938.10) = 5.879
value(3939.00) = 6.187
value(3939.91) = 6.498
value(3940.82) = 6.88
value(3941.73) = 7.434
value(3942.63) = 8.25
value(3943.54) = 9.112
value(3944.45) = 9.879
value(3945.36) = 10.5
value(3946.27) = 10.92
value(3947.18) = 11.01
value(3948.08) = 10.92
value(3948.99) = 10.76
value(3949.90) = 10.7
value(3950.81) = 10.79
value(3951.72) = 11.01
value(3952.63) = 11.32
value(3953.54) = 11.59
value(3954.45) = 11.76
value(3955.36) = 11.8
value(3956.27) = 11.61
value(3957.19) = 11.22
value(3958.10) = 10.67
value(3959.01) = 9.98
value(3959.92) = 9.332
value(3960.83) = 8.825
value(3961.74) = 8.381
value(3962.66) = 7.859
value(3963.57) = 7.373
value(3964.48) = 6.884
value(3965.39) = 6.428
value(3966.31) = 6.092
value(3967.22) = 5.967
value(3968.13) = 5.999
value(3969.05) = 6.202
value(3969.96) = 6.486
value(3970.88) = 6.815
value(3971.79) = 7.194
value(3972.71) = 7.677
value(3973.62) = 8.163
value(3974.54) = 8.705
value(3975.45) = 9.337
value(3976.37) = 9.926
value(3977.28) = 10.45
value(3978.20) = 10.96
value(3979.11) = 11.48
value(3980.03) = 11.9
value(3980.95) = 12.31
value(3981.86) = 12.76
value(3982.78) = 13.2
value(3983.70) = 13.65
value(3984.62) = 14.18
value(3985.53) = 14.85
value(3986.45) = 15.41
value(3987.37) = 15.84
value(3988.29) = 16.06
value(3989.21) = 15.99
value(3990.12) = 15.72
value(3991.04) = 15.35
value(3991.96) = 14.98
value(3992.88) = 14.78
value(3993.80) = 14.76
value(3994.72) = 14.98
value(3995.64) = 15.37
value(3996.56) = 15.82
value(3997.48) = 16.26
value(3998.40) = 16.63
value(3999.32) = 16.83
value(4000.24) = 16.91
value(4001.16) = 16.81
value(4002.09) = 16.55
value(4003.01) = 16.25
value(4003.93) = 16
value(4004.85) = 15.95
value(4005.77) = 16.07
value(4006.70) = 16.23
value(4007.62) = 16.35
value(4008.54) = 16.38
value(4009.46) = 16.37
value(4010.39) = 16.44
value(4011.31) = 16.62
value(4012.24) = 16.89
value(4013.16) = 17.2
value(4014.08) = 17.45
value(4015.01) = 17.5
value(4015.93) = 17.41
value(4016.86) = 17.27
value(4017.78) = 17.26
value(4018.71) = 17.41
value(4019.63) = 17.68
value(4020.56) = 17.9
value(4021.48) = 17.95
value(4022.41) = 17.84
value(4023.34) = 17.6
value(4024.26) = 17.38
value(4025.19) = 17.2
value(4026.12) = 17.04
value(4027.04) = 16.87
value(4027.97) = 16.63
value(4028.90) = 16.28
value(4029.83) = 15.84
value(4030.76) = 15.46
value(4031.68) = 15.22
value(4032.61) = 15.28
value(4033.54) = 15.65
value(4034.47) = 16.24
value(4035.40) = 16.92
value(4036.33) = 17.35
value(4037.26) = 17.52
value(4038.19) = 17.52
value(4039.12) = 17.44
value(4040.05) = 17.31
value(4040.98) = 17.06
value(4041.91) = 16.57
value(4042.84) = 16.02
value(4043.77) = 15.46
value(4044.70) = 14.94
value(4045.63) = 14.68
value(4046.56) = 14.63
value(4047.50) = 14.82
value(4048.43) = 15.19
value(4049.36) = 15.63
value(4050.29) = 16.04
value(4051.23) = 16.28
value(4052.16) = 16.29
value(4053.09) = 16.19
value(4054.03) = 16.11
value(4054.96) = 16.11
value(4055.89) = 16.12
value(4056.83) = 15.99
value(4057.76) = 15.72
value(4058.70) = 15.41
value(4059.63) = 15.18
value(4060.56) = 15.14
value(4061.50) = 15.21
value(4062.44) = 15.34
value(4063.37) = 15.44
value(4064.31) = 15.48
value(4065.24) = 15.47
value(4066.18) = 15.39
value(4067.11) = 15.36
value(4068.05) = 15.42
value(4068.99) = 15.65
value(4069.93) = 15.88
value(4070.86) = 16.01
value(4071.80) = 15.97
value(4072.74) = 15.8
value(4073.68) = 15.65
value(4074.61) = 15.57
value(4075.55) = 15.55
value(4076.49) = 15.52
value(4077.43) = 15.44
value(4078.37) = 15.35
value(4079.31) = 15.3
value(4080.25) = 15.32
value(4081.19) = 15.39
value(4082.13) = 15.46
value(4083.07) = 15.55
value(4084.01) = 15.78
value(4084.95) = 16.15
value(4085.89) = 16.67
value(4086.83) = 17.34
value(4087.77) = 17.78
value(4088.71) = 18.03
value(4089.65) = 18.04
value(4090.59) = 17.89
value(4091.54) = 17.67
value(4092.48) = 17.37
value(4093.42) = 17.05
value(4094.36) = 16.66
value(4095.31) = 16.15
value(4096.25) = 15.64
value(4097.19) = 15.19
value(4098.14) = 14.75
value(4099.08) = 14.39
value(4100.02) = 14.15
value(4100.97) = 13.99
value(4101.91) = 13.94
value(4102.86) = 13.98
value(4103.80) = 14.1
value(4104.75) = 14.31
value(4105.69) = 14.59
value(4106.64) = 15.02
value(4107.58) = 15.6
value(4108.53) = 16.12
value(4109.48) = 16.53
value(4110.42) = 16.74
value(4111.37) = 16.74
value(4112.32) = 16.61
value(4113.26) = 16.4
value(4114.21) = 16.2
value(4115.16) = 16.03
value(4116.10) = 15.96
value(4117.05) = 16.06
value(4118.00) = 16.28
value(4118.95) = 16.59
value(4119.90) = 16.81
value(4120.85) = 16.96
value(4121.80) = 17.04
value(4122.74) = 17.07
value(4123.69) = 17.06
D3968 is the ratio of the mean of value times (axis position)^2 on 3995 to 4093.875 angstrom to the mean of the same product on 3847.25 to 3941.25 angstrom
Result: 1.94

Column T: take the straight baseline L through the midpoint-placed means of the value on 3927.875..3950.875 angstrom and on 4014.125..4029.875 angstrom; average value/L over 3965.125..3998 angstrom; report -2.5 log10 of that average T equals 0.09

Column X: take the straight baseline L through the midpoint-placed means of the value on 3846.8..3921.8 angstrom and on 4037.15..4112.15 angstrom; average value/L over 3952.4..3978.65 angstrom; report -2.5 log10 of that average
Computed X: 0.365 mag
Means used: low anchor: 9.68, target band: 8.77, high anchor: 15.8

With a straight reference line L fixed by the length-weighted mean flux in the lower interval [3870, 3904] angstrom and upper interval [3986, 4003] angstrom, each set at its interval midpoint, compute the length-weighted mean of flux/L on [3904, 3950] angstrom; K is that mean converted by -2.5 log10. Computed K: 0.26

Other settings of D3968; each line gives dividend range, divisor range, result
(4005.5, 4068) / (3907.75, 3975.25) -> 1.91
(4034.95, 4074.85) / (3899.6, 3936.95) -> 1.75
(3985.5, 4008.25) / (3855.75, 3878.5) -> 2.10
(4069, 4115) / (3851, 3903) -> 1.95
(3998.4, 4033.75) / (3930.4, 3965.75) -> 2.02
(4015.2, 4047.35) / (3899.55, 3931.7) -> 1.68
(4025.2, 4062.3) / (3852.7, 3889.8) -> 2.12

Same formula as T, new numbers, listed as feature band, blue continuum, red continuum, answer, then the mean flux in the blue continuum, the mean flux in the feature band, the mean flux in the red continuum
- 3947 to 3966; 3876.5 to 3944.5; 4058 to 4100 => 0.13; 9.52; 9.97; 15.9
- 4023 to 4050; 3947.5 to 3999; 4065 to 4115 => -0.18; 11.3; 16.3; 15.8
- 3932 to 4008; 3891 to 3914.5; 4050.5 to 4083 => 0.22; 11.9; 11.1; 15.6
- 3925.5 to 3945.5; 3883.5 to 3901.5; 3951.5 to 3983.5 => 0.42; 10.6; 6.7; 9.38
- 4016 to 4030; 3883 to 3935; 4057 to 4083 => -0.23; 10.1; 17.2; 15.5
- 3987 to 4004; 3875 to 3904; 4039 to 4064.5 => -0.15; 10.1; 15.9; 15.8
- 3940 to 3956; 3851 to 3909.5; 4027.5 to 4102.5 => 0.16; 9.38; 10.2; 15.9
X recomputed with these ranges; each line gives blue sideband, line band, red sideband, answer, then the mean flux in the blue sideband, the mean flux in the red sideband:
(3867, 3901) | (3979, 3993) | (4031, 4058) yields -0.05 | 9.43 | 16.1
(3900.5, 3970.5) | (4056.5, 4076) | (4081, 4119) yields -0.07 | 9.31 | 16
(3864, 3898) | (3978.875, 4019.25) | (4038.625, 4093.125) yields -0.17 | 9.07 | 16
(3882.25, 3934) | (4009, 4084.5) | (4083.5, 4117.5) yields -0.13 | 10.2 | 16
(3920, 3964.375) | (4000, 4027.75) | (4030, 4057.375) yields -0.22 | 8.59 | 16.1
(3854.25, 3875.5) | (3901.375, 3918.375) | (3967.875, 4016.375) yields -0.18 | 8.01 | 13.9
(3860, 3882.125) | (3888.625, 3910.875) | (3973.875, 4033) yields -0.19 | 8.17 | 15.5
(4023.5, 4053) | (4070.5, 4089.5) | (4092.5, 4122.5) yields -0.01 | 16.2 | 15.7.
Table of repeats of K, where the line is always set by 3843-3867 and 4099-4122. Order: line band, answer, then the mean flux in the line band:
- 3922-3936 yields 0.430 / 6.89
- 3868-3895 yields 0.005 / 8.83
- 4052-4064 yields -0.117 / 15.7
